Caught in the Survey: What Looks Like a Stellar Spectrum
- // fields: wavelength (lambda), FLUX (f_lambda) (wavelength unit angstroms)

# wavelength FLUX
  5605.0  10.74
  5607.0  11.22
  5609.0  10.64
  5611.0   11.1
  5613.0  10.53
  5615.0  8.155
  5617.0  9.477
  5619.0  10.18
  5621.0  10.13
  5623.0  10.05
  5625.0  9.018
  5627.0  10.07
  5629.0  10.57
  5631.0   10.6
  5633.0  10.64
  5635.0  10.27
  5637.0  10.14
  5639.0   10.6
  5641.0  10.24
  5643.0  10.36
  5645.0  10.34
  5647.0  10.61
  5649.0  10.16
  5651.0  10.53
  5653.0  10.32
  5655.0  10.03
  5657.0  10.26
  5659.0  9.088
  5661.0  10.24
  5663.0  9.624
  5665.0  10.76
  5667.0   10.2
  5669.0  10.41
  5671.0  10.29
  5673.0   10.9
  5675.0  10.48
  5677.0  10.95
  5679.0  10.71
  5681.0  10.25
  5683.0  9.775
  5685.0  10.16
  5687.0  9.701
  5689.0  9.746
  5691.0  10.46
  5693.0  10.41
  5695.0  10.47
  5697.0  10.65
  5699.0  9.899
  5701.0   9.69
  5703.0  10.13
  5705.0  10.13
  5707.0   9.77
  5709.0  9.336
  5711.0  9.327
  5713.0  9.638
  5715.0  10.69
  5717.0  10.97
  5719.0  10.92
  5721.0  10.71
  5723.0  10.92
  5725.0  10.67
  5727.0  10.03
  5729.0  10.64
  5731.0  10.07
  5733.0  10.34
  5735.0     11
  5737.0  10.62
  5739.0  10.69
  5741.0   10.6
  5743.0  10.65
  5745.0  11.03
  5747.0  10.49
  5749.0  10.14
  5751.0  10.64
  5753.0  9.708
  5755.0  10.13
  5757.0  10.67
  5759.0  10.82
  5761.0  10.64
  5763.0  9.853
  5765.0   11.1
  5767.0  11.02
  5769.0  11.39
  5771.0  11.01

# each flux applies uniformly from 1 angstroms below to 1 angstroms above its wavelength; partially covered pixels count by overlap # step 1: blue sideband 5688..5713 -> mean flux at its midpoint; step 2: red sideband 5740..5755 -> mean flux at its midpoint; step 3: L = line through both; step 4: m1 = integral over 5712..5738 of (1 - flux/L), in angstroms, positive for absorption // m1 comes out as -0.8 angstroms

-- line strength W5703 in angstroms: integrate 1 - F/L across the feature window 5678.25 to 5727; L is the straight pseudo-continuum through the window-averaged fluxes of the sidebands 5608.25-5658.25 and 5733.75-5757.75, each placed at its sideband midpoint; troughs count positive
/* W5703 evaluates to 0.90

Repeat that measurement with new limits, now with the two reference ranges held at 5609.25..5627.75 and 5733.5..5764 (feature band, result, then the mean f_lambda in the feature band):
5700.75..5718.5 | 0.5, 10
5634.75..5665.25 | -0.5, 10.2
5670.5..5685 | -0.4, 10.5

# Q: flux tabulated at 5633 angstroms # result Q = 10.64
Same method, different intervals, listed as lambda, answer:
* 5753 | 9.708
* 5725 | 10.67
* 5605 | 10.74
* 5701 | 9.69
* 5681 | 10.25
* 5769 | 11.39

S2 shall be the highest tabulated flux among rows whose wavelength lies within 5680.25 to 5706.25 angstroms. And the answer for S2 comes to 10.65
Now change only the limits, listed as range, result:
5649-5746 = 11.03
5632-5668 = 10.76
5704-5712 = 10.13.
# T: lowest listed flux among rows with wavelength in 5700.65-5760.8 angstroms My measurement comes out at 9.327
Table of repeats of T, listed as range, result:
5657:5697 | 9.088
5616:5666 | 9.018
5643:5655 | 10.03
